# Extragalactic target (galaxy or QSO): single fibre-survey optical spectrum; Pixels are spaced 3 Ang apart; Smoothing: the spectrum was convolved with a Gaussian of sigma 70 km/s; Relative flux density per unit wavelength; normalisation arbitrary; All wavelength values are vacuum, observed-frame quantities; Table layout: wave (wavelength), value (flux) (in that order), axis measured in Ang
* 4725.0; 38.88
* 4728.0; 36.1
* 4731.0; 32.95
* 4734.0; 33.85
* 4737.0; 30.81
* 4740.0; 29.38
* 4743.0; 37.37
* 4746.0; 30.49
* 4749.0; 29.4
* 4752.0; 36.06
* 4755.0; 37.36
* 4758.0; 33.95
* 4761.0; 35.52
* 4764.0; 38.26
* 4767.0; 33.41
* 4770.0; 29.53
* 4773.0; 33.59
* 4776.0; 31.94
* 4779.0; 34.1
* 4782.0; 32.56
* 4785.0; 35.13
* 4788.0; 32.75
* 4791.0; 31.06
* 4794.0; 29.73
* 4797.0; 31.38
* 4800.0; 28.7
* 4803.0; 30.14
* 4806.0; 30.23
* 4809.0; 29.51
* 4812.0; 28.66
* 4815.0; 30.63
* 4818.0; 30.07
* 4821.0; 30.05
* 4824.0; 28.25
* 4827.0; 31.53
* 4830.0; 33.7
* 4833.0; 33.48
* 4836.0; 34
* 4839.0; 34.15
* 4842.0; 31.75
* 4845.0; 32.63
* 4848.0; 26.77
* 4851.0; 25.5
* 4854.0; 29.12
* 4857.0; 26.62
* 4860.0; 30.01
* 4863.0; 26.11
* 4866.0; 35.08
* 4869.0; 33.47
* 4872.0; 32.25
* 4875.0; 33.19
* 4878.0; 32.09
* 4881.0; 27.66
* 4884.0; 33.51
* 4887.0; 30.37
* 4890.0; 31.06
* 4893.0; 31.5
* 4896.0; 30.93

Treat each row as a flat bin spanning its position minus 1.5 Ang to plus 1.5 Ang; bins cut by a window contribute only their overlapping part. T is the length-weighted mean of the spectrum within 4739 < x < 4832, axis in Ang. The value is 32.1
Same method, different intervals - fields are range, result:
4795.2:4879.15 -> 30.7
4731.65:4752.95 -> 32.4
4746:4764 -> 34.4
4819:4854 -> 31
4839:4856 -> 29.5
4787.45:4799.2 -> 31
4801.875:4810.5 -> 30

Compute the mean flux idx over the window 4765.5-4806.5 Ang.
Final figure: 31.8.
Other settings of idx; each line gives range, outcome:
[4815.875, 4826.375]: 29.7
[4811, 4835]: 30.9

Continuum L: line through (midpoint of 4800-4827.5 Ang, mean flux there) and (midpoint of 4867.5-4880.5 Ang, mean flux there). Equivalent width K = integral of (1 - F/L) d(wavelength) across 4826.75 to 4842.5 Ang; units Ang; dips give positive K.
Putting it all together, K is -1.36 Ang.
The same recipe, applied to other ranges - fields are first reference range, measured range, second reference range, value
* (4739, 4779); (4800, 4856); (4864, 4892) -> 3.7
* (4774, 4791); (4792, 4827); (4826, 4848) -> 3.2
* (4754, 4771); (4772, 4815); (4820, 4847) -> 2.9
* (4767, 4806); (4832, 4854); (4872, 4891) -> 0.4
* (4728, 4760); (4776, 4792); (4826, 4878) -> -0.3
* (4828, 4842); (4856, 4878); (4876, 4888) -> 0.5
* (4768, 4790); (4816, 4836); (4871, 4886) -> 0.5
